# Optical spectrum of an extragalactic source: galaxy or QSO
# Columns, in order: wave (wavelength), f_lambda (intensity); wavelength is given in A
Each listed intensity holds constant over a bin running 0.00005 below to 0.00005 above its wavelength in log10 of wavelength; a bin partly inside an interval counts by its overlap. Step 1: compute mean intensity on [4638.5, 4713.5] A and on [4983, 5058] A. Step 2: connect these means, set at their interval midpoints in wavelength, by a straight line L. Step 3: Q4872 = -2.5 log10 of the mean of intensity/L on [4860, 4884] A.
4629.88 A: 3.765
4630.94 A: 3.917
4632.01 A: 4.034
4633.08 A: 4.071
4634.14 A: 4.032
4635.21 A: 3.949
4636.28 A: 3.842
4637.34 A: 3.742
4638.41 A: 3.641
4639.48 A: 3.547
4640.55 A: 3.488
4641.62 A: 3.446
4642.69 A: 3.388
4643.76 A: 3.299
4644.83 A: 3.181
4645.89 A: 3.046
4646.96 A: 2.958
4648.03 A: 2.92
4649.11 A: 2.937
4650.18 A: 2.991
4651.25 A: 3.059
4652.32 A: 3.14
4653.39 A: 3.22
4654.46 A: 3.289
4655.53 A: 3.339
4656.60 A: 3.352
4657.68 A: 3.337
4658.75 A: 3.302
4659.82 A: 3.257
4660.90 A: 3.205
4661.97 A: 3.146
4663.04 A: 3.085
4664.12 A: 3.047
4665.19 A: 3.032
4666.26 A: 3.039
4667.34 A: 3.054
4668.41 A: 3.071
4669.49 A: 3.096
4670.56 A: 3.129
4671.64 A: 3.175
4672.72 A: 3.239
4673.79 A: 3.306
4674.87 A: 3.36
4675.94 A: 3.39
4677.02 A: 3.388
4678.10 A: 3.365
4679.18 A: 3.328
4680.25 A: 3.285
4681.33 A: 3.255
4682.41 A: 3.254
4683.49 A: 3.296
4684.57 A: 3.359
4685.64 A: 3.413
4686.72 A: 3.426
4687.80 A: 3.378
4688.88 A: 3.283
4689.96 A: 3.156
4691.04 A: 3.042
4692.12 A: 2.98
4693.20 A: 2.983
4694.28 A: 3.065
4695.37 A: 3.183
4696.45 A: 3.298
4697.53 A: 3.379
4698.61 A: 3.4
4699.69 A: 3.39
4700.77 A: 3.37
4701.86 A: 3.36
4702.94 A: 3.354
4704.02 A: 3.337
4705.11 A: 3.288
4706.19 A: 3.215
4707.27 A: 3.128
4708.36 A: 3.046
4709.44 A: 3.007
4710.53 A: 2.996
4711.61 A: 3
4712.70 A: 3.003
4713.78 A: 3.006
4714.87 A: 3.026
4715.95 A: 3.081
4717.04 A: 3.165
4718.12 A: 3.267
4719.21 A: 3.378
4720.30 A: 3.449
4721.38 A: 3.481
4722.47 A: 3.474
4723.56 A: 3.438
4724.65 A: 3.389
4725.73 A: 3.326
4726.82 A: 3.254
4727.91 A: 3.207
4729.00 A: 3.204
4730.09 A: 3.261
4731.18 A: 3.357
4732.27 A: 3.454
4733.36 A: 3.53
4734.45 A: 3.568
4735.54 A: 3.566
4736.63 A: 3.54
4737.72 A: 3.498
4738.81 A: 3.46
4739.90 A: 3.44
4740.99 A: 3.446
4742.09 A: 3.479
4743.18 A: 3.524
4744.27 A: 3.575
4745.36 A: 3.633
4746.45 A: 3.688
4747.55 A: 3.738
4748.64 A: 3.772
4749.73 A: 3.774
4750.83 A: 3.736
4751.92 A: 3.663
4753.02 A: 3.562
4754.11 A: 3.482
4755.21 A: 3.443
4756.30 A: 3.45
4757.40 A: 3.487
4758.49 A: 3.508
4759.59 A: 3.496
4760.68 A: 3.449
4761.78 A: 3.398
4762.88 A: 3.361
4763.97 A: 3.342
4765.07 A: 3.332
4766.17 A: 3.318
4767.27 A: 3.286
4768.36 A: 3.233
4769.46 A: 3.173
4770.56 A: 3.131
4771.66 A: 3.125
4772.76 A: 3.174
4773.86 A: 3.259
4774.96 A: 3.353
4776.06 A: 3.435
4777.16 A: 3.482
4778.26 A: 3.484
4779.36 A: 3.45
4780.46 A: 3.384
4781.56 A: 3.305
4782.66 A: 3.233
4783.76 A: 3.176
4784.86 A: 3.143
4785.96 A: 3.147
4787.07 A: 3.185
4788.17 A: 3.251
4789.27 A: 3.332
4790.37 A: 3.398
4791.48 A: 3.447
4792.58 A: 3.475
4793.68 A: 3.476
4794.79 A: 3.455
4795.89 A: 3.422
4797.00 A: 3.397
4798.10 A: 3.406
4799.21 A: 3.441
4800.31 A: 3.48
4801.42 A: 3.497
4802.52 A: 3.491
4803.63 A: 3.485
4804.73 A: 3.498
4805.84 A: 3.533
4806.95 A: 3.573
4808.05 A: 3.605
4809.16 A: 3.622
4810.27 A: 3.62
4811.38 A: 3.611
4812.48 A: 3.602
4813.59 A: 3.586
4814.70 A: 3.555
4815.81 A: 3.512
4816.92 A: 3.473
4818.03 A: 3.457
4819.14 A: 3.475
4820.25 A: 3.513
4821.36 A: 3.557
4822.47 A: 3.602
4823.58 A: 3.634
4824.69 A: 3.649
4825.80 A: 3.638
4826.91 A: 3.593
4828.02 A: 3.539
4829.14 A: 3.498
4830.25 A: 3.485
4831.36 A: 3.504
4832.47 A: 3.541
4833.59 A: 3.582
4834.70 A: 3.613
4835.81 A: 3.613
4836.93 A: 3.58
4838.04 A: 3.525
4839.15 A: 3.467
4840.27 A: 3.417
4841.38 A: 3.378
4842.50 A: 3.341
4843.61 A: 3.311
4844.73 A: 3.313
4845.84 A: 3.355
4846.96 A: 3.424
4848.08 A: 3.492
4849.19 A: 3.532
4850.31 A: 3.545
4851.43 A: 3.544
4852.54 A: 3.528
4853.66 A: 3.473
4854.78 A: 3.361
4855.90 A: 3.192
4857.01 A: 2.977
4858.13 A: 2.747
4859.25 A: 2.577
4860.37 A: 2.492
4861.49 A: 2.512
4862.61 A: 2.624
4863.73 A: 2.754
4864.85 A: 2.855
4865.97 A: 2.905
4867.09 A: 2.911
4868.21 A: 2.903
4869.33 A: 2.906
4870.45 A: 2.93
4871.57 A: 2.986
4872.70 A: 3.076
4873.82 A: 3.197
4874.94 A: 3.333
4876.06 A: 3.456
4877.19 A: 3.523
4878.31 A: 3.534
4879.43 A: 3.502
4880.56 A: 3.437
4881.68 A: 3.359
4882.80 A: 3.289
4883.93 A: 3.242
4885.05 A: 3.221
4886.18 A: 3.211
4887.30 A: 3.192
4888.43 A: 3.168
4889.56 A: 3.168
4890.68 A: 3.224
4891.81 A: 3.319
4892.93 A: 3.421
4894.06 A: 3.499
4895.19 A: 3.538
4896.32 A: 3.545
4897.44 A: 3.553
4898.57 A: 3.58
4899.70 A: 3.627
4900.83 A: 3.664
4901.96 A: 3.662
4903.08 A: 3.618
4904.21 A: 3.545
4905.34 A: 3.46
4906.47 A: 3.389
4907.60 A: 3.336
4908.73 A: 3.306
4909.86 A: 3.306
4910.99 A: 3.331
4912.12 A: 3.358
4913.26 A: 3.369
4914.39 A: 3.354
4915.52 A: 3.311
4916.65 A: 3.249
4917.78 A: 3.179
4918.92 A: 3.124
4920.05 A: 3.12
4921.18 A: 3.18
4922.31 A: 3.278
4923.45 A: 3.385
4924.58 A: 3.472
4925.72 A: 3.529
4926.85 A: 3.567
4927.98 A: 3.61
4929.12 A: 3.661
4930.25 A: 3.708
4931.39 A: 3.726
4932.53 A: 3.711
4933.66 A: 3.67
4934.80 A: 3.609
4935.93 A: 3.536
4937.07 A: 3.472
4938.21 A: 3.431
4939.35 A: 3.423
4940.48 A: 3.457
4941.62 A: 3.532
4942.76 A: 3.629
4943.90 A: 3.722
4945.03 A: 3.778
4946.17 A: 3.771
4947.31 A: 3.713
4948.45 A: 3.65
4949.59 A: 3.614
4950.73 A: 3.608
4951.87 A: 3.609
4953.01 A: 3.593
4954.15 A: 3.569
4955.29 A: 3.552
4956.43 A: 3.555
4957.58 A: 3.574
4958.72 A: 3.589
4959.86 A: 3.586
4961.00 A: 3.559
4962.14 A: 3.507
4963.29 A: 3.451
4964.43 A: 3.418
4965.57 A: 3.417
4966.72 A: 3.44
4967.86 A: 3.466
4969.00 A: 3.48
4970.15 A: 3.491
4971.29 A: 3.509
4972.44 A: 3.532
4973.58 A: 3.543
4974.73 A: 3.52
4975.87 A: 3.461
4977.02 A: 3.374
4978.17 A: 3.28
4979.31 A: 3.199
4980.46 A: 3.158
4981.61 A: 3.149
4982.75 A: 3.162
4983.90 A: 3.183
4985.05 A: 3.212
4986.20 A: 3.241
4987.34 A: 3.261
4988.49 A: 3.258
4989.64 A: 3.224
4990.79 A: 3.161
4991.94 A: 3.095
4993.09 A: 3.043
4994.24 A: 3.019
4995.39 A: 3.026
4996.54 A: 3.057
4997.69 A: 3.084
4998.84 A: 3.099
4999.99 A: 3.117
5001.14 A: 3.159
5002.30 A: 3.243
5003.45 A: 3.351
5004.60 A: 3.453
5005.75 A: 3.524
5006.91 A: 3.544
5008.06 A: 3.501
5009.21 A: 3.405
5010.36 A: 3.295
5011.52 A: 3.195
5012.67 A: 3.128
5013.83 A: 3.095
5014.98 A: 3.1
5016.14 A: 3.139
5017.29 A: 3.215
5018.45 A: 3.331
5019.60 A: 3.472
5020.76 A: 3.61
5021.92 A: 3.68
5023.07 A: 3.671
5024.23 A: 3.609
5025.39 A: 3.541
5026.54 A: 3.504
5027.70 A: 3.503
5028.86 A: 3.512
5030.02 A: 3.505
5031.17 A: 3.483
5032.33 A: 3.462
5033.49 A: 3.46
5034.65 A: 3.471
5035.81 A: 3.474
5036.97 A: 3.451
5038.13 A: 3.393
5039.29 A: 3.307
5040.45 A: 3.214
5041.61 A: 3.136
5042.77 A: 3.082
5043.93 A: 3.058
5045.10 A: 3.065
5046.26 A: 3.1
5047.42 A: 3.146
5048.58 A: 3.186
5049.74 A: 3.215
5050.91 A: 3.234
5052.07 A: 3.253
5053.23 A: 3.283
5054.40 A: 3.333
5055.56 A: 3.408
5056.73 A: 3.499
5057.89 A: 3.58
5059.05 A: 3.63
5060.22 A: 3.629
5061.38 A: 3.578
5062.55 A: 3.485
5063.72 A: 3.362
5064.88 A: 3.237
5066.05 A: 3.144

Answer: 0.06 mag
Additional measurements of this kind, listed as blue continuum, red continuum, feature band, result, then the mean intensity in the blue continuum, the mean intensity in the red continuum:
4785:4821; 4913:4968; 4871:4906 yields 0.03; 3.47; 3.51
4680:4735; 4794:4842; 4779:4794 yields 0.04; 3.26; 3.53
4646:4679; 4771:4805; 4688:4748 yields -0.02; 3.17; 3.36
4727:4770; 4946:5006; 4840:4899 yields 0.06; 3.47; 3.37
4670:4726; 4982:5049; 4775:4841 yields -0.07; 3.25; 3.29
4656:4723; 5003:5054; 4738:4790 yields -0.05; 3.23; 3.35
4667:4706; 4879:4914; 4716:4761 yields -0.06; 3.26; 3.4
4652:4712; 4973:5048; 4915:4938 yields -0.06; 3.23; 3.3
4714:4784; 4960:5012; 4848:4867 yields 0.11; 3.41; 3.31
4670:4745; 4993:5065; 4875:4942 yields -0.03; 3.3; 3.34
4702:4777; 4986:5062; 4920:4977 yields -0.07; 3.37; 3.32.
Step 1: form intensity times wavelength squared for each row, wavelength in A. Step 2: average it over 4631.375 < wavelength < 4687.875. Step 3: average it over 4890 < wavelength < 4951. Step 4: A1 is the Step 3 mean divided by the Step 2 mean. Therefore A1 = 1.17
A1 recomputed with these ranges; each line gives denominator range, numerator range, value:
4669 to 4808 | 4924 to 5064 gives 1.13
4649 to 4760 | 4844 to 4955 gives 1.10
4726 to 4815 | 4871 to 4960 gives 1.07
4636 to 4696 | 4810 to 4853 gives 1.16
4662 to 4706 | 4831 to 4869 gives 1.07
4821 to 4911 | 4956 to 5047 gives 1.06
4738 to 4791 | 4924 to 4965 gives 1.13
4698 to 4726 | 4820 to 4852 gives 1.14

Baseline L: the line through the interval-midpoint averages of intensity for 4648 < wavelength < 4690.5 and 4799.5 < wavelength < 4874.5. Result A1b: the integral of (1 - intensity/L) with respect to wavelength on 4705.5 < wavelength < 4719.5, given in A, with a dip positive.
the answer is 0.67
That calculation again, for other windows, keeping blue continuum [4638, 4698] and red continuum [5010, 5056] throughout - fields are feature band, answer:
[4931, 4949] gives -1.68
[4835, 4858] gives -0.92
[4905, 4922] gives 0.04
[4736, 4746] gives -0.82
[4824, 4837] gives -1.18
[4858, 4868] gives 1.73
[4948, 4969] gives -1.45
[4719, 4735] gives -0.71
